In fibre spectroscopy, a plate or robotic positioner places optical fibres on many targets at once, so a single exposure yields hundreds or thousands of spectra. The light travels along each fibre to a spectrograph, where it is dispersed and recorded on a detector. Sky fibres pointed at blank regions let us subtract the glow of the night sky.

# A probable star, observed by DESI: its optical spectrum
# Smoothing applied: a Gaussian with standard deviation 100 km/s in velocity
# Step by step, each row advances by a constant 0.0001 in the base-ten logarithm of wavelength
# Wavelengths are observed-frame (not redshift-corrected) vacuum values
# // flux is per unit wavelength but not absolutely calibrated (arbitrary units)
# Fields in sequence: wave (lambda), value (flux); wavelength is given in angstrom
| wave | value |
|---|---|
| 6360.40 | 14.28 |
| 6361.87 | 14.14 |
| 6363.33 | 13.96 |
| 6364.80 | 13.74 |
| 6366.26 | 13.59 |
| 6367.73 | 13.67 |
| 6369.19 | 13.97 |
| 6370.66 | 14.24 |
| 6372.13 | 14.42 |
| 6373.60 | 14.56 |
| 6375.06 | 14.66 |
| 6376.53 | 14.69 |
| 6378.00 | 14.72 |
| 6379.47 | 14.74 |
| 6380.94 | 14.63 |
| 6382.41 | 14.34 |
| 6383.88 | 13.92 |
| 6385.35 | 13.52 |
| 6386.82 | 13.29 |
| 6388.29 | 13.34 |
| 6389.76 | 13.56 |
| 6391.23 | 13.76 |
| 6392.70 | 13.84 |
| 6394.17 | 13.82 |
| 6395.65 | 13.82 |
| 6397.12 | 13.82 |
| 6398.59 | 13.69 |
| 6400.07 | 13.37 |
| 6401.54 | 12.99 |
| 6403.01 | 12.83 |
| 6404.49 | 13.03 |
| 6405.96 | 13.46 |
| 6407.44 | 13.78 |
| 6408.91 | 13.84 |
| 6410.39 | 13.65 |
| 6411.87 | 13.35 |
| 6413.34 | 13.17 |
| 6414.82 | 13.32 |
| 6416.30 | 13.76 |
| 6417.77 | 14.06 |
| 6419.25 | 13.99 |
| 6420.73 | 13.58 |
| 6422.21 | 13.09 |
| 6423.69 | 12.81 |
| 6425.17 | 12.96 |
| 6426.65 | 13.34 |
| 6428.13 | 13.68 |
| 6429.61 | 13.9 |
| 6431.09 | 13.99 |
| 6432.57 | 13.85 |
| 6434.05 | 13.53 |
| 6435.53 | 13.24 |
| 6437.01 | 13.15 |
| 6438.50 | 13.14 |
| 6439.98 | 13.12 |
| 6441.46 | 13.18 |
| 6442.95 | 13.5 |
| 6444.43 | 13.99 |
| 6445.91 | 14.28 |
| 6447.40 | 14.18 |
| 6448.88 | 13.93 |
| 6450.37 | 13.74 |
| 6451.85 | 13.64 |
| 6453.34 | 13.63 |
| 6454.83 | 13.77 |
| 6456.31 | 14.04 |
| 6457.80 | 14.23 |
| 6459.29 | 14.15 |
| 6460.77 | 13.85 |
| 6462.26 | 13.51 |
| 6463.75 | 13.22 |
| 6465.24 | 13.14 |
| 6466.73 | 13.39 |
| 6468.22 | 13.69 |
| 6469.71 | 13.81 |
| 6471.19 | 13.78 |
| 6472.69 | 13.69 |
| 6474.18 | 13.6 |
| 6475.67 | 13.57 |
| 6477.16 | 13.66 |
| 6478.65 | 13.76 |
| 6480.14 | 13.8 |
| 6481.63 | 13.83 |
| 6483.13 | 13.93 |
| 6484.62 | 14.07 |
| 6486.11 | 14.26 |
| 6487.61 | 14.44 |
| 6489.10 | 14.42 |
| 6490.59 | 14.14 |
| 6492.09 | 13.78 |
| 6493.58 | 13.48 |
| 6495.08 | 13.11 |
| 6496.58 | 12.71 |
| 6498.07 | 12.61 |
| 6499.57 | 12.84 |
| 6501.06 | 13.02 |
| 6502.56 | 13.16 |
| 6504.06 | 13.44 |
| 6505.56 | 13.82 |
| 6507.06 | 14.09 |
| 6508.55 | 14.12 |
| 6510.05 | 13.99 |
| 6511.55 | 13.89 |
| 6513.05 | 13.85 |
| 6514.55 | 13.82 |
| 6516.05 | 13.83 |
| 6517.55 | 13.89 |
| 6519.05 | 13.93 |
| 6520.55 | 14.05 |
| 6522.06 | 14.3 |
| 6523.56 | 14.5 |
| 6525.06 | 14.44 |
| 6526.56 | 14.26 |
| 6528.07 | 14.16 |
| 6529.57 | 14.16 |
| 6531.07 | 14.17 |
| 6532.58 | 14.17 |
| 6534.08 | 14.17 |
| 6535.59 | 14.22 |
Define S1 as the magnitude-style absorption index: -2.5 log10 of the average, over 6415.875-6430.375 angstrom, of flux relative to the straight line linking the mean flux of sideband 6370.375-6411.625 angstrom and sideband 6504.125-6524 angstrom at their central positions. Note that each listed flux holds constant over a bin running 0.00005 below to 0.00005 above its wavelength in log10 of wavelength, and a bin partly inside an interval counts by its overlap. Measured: 0.03 mag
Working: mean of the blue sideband 13.9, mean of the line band 13.5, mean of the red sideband 14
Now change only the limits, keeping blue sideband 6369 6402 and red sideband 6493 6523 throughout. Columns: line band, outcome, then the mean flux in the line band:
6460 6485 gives 0.00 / 13.7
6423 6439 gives 0.03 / 13.4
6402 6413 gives 0.04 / 13.4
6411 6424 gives 0.03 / 13.5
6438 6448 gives 0.01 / 13.6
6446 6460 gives -0.01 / 13.9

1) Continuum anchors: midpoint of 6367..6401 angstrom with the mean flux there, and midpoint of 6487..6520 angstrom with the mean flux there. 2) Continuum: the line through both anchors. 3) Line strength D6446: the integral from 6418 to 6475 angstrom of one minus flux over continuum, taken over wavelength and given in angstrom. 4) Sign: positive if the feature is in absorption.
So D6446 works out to 0.9 angstrom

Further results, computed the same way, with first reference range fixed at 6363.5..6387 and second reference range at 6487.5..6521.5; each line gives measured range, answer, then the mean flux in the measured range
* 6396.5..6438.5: 1.64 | 13.5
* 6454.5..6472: 0.14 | 13.7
